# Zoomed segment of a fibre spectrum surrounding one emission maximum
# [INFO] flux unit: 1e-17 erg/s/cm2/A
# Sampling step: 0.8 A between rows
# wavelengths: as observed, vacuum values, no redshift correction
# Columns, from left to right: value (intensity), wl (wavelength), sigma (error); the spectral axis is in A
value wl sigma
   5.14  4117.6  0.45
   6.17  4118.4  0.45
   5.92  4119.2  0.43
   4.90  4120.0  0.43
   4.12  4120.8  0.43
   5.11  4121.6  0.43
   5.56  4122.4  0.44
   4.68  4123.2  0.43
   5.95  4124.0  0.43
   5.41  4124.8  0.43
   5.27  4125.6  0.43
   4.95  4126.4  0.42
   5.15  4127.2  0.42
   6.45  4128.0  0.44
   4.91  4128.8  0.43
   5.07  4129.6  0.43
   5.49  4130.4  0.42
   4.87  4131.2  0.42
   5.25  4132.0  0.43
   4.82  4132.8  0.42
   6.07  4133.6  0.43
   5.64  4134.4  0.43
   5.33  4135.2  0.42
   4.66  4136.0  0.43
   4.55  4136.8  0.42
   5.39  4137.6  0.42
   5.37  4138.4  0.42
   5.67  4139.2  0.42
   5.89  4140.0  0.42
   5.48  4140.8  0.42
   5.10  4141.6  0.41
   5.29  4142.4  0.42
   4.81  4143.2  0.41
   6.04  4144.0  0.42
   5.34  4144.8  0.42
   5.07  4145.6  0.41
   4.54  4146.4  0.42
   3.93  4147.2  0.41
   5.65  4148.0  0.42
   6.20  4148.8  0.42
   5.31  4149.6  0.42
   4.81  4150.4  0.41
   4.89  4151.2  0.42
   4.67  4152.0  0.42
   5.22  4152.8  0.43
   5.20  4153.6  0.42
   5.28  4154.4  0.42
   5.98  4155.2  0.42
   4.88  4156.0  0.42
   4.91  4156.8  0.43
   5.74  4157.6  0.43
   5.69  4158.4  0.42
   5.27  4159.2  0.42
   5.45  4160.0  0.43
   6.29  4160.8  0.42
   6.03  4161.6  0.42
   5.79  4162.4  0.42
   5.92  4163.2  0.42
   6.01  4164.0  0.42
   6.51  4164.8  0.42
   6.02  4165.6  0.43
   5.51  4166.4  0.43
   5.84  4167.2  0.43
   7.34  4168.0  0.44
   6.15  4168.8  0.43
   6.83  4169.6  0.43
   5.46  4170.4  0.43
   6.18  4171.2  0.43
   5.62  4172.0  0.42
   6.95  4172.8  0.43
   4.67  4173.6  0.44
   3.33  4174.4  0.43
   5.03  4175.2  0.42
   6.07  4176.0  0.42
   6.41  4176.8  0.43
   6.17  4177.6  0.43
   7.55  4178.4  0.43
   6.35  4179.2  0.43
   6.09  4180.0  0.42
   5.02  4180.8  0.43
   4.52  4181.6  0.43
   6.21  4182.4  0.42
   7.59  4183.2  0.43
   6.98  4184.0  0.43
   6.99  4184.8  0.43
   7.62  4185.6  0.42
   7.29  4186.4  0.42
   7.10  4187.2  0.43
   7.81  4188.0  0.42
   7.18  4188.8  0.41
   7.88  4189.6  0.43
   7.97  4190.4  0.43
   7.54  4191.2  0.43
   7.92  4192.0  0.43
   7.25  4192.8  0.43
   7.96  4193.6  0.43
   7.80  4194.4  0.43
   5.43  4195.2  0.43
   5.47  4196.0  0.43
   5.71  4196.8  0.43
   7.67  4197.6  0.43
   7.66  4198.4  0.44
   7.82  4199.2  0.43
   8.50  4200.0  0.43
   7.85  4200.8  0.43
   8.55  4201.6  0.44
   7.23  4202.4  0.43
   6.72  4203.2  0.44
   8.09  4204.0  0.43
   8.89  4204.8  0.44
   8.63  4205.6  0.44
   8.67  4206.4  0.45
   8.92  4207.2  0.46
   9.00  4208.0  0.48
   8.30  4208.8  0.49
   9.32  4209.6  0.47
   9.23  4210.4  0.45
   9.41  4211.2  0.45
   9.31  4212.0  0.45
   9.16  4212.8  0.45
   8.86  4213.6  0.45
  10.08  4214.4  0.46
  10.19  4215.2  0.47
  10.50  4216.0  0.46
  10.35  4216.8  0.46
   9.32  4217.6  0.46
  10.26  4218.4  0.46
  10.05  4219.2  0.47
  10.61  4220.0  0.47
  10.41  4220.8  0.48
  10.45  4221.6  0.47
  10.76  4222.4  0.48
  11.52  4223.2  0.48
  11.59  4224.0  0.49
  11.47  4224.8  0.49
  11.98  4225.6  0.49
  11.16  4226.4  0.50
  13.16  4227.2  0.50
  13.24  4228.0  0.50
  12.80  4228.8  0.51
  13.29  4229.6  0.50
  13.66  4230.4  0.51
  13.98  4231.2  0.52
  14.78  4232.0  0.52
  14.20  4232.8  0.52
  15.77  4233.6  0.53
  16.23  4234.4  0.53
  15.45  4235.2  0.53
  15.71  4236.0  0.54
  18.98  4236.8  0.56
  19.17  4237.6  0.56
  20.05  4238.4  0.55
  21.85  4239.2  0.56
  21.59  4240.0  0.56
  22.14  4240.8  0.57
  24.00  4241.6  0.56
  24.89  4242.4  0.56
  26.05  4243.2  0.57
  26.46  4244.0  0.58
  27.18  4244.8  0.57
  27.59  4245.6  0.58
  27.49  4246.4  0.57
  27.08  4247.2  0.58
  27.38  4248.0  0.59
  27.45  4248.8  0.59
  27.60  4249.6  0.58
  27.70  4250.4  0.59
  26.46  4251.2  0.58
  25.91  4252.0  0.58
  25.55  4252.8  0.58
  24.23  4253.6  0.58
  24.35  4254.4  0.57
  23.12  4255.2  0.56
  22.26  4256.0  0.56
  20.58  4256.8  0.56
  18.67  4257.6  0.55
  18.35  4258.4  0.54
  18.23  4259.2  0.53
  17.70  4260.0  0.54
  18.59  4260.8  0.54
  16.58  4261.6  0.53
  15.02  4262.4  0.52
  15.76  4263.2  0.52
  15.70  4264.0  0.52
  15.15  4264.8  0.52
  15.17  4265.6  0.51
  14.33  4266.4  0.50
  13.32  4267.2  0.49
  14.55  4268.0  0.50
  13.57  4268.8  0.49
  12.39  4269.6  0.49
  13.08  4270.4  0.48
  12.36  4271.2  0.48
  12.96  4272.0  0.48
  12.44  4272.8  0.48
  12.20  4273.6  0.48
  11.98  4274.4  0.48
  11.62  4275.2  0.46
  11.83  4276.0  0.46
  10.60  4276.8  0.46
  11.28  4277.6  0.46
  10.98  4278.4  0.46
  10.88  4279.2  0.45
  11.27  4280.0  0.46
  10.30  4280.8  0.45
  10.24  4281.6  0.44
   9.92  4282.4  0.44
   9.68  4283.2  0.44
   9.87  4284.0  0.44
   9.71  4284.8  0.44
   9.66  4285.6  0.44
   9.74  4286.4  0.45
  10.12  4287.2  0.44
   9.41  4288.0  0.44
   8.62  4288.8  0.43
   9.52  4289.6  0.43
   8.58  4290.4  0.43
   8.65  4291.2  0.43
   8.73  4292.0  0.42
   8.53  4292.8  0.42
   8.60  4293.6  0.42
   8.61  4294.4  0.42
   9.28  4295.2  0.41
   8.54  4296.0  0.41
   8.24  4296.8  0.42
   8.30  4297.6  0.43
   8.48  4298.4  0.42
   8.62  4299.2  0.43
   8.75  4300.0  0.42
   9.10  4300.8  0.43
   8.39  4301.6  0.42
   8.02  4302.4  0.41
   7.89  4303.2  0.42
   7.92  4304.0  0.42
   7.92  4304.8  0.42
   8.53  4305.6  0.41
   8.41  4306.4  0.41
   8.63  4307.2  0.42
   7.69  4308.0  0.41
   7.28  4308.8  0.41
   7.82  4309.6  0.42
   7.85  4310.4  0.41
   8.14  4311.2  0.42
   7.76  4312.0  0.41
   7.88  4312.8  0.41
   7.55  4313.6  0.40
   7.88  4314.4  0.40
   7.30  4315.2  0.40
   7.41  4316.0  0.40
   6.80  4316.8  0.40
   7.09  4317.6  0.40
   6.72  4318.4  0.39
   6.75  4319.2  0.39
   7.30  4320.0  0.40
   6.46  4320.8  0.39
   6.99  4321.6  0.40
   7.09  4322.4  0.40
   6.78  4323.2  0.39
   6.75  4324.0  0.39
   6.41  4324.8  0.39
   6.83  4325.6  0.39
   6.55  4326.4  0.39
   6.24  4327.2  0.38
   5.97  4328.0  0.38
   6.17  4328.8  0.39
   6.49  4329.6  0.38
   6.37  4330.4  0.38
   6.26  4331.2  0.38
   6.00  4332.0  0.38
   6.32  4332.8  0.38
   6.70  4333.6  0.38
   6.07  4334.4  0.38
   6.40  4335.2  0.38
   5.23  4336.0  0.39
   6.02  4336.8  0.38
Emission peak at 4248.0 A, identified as C IV 1549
